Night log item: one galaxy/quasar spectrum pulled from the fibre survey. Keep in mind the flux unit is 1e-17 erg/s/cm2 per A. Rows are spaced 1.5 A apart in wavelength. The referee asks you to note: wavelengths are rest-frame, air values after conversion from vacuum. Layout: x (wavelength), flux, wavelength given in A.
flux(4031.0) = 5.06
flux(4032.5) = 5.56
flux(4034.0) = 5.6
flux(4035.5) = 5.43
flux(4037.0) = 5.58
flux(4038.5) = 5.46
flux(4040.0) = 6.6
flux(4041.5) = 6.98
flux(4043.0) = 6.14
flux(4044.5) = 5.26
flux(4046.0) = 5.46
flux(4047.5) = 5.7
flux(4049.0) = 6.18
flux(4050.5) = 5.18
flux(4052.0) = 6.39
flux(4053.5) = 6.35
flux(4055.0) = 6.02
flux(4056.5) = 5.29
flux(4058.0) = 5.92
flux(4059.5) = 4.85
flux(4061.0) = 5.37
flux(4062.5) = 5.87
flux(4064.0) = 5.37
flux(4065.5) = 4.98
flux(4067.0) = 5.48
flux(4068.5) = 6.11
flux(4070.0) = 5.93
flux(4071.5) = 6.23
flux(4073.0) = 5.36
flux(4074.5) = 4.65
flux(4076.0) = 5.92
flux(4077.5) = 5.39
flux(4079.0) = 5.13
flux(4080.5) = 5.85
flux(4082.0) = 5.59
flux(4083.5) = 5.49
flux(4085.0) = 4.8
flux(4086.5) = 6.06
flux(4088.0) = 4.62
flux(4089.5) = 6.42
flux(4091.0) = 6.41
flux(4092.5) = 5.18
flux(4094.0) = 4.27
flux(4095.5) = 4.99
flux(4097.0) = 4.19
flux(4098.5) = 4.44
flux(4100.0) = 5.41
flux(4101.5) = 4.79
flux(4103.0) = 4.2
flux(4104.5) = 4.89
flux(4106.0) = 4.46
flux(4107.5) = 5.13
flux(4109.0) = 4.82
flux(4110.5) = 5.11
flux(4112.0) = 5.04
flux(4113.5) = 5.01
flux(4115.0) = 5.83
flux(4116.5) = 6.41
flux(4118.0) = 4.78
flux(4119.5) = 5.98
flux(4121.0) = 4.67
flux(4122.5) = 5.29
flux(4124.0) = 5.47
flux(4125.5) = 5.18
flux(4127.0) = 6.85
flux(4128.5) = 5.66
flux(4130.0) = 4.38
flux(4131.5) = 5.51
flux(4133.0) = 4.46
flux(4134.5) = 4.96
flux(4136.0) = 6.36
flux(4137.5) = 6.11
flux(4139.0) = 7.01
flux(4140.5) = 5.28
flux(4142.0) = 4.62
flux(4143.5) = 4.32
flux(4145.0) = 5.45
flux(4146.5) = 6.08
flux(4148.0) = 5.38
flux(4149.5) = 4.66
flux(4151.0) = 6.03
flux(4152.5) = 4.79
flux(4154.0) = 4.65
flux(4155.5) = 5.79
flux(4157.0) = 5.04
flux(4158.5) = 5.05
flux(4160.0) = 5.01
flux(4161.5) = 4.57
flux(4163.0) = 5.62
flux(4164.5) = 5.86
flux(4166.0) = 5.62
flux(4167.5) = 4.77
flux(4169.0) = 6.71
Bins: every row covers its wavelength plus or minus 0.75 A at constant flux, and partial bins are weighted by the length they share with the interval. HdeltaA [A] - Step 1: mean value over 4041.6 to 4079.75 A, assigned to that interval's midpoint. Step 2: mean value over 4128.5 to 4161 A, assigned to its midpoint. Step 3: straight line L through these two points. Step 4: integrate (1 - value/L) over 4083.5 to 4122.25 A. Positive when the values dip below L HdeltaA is 2.4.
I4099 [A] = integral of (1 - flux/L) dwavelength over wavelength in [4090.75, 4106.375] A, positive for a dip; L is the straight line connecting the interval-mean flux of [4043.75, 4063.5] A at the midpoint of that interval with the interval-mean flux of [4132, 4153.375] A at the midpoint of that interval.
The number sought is 2.1 A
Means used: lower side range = 5.68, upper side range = 5.39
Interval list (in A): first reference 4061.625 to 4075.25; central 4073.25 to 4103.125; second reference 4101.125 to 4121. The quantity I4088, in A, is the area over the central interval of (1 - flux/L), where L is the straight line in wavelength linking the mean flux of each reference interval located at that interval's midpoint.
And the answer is 0.7 A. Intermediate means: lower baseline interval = 5.55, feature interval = 5.21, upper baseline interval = 5.1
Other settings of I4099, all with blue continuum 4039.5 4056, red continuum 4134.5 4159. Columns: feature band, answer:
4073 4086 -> 1.0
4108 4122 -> 0.8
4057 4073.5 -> 0.9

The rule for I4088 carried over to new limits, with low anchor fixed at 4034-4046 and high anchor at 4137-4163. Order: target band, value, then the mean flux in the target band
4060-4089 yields 1.0 A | 5.49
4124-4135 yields 0.2 A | 5.31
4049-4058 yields -0.1 A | 5.88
